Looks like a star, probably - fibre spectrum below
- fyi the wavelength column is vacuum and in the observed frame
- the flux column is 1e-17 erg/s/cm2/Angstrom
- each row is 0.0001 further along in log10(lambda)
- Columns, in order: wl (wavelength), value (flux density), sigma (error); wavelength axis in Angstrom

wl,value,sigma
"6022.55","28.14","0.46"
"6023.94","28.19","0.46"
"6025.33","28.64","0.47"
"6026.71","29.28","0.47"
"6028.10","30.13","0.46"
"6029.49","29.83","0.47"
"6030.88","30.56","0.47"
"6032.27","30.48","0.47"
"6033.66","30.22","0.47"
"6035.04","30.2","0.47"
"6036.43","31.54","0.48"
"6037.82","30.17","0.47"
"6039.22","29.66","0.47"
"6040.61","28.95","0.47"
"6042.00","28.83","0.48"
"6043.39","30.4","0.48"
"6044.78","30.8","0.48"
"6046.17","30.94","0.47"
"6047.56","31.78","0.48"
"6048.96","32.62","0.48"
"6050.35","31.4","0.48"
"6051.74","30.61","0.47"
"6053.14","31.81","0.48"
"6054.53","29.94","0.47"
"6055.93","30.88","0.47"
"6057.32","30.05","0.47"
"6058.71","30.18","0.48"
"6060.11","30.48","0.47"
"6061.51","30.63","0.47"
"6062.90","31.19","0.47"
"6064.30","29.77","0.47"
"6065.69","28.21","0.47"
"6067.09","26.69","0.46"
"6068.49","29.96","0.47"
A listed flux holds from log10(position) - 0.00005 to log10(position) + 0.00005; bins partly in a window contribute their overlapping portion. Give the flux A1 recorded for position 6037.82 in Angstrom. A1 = 30.17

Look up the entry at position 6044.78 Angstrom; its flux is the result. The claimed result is 30.8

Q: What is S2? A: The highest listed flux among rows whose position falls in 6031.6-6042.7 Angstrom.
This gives 31.54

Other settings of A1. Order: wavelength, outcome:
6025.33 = 28.64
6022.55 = 28.14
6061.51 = 30.63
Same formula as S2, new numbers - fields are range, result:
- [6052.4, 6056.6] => 31.81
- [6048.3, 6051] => 32.62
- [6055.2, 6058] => 30.88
